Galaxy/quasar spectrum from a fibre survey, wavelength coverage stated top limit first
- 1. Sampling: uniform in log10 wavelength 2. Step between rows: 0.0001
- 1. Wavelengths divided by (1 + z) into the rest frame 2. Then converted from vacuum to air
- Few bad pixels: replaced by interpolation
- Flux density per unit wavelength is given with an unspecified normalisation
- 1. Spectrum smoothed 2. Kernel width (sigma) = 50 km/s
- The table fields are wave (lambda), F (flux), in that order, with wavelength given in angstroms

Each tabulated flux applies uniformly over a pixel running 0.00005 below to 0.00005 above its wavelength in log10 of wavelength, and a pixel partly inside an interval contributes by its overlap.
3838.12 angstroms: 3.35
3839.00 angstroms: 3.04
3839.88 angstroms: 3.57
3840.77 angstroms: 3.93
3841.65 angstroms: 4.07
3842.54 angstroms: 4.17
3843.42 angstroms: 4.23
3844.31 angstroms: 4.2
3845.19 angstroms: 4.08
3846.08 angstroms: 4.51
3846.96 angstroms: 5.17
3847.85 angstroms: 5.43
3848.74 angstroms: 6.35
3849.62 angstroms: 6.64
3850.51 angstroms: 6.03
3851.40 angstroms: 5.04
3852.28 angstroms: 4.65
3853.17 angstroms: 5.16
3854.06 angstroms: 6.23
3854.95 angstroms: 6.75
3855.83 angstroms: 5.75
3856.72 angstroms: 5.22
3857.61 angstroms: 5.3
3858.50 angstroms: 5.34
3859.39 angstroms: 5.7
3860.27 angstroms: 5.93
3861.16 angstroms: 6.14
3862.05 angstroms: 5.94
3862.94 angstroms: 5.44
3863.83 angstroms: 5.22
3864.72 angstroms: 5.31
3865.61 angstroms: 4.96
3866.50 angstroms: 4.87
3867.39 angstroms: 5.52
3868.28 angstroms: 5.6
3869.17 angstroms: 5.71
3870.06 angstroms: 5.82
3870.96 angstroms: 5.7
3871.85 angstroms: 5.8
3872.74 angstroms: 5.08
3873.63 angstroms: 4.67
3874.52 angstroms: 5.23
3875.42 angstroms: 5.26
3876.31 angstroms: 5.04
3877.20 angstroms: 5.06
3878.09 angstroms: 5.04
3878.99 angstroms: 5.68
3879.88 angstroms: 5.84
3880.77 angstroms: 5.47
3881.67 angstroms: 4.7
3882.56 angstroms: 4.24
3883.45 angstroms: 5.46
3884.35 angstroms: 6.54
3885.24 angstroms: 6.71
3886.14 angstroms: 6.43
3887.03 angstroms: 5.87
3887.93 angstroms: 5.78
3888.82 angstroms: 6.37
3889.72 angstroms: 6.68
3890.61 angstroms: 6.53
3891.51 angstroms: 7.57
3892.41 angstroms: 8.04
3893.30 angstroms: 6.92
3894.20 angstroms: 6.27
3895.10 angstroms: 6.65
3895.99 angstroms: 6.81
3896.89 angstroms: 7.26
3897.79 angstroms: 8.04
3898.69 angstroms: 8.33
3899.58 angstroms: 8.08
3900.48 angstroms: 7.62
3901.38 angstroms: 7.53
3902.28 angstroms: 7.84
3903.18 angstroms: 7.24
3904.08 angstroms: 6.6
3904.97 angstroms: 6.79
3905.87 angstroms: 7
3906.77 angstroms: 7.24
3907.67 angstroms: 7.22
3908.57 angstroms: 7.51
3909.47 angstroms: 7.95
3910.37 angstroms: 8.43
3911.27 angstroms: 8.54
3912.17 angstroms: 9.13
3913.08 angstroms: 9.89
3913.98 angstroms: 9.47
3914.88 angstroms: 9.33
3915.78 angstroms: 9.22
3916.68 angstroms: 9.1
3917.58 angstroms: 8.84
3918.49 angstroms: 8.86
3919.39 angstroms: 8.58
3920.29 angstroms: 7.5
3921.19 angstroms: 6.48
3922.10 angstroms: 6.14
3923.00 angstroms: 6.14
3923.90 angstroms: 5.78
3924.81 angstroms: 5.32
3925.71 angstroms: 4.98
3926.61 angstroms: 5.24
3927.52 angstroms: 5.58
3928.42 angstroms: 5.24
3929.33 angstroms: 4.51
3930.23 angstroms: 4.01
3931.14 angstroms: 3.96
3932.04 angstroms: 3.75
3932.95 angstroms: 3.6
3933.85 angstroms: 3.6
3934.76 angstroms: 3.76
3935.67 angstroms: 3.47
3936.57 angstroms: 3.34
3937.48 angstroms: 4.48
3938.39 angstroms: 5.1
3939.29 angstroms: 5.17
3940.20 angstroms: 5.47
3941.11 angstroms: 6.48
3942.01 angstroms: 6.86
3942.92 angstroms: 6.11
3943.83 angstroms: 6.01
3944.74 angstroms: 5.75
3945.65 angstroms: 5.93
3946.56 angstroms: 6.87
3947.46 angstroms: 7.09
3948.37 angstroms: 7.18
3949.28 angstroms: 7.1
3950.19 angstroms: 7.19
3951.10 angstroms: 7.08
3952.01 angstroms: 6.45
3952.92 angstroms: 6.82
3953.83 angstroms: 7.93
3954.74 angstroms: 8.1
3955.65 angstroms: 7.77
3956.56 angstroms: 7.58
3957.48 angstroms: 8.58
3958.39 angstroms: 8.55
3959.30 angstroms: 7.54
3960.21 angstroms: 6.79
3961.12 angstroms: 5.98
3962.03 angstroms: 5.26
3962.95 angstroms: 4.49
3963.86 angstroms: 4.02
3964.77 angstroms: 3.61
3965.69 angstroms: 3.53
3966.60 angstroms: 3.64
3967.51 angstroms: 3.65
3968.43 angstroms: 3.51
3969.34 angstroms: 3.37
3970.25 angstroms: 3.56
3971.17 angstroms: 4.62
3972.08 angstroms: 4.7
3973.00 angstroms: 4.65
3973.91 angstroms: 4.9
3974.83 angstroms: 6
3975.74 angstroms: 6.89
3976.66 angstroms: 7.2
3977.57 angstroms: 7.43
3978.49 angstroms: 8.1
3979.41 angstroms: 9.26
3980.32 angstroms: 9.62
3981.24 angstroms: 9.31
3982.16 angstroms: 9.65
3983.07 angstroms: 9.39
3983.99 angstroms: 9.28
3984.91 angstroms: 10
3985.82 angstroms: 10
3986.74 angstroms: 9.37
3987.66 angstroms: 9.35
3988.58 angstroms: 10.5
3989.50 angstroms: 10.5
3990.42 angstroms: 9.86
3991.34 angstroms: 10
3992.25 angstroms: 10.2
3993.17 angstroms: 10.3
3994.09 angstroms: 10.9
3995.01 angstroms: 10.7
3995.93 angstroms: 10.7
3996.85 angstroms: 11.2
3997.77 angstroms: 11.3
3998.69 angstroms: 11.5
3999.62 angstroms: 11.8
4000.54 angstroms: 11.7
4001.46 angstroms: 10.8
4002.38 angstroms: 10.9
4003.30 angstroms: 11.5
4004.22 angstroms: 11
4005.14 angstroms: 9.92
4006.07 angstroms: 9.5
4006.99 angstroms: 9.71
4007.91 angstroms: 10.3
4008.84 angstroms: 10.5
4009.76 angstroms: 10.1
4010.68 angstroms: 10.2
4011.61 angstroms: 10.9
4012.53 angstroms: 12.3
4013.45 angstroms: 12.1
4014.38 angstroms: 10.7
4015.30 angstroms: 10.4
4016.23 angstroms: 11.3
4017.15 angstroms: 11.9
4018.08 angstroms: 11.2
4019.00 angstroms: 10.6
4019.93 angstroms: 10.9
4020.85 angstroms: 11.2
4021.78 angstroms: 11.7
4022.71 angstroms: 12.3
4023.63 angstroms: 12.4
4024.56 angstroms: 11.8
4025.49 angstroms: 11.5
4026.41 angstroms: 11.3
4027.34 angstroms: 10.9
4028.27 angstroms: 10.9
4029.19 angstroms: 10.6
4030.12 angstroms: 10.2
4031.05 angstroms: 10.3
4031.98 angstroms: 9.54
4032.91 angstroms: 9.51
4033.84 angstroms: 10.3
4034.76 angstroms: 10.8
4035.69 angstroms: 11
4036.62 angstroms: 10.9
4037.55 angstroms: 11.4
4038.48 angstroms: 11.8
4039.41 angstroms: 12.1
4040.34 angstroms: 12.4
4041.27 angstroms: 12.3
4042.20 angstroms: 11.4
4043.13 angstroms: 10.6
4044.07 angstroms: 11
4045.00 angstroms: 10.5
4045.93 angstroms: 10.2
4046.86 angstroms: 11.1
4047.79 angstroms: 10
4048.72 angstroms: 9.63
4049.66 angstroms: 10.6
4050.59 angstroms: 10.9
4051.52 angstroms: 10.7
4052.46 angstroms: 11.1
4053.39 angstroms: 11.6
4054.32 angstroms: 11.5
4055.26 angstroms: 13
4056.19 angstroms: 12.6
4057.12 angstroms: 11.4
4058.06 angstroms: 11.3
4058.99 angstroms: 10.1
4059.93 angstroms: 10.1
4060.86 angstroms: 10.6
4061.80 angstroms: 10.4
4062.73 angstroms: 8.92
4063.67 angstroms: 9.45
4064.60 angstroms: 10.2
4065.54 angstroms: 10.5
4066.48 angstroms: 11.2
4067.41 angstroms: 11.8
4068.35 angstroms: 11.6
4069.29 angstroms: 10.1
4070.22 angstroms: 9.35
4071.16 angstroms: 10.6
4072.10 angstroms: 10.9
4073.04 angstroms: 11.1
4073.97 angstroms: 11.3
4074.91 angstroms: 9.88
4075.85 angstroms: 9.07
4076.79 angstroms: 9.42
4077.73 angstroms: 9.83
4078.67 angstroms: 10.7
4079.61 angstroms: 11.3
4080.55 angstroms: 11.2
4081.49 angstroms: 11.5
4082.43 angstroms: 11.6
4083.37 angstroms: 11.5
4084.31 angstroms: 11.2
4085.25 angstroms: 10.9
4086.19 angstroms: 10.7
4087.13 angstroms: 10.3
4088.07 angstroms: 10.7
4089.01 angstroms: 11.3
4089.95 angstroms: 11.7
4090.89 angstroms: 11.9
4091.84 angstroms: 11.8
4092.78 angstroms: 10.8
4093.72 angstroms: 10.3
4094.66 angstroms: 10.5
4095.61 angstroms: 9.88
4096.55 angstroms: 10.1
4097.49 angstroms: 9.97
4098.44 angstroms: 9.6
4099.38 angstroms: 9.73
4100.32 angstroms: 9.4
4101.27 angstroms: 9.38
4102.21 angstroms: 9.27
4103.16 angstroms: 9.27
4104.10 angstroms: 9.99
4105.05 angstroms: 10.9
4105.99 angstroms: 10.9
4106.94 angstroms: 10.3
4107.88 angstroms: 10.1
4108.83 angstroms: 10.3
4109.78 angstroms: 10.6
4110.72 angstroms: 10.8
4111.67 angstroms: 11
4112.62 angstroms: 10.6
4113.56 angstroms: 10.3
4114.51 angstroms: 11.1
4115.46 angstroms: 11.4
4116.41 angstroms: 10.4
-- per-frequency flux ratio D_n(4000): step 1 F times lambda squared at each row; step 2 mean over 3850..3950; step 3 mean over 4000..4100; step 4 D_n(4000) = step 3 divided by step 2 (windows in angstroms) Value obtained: 1.88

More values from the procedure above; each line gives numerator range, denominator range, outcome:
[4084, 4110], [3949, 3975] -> 1.94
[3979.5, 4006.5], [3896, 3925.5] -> 1.40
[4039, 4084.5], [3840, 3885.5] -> 2.25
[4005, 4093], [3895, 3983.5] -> 1.76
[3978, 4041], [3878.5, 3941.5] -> 1.73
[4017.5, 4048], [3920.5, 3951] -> 2.14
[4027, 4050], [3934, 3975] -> 1.99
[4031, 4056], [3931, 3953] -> 2.08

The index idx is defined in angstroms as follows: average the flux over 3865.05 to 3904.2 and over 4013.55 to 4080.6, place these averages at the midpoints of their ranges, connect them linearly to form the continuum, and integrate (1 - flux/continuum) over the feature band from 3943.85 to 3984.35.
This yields 9.5 angstroms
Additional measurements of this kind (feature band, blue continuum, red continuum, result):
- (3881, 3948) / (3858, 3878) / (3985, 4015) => 5.6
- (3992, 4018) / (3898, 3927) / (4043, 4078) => -3.7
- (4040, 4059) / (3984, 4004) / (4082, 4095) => -0.5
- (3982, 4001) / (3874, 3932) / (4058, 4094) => -3.5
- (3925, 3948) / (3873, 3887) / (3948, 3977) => 2.7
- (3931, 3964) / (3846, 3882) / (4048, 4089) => 7.1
